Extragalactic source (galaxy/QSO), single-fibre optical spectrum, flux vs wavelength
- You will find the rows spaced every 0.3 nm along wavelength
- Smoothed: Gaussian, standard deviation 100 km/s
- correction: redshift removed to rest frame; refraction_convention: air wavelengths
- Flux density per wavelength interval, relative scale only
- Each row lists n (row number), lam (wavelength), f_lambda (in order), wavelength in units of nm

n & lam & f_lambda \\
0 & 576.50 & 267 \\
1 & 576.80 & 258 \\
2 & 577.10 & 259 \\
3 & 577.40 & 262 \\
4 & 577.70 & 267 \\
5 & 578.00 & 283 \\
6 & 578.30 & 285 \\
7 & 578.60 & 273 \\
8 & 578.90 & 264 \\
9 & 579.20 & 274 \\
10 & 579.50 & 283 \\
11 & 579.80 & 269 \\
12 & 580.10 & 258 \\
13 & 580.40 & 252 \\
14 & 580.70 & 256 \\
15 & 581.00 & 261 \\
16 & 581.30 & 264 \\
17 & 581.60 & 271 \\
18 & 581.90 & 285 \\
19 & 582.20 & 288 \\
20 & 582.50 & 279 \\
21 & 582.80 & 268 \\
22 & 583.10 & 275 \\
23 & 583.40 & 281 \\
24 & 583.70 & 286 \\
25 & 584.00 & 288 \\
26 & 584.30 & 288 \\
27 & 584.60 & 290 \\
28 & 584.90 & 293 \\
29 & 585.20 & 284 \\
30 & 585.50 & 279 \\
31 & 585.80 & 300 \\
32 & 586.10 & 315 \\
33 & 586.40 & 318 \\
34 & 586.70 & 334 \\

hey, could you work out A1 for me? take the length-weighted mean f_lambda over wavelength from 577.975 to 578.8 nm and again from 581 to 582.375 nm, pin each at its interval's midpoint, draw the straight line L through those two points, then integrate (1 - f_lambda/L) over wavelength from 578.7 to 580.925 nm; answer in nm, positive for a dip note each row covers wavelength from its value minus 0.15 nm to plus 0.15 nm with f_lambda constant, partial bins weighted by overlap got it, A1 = 0.10 nm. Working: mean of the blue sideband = 279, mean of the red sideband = 275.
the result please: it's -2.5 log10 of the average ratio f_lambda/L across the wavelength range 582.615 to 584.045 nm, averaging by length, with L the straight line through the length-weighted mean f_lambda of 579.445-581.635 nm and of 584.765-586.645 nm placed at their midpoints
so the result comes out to 0.02 mag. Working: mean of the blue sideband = 263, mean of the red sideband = 300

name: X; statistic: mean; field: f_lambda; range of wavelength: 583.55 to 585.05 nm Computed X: 289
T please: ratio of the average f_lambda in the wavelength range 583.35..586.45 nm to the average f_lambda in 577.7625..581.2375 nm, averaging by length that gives 1.09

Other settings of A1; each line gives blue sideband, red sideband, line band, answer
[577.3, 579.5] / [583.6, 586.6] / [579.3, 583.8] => 0.190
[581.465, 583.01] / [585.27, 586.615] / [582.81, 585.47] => 0.061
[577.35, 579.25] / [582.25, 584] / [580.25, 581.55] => 0.081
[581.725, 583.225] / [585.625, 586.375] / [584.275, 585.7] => 0.060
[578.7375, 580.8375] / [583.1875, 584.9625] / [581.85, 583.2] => 0.002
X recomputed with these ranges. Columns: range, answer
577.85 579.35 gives 276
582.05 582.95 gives 278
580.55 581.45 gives 260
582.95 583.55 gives 278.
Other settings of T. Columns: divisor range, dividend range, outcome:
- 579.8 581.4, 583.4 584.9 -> 1.11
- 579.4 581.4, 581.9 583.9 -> 1.07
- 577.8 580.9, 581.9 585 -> 1.05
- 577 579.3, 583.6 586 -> 1.07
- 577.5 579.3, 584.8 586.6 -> 1.09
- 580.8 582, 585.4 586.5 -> 1.13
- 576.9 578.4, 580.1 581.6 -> 0.96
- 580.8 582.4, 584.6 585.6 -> 1.05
